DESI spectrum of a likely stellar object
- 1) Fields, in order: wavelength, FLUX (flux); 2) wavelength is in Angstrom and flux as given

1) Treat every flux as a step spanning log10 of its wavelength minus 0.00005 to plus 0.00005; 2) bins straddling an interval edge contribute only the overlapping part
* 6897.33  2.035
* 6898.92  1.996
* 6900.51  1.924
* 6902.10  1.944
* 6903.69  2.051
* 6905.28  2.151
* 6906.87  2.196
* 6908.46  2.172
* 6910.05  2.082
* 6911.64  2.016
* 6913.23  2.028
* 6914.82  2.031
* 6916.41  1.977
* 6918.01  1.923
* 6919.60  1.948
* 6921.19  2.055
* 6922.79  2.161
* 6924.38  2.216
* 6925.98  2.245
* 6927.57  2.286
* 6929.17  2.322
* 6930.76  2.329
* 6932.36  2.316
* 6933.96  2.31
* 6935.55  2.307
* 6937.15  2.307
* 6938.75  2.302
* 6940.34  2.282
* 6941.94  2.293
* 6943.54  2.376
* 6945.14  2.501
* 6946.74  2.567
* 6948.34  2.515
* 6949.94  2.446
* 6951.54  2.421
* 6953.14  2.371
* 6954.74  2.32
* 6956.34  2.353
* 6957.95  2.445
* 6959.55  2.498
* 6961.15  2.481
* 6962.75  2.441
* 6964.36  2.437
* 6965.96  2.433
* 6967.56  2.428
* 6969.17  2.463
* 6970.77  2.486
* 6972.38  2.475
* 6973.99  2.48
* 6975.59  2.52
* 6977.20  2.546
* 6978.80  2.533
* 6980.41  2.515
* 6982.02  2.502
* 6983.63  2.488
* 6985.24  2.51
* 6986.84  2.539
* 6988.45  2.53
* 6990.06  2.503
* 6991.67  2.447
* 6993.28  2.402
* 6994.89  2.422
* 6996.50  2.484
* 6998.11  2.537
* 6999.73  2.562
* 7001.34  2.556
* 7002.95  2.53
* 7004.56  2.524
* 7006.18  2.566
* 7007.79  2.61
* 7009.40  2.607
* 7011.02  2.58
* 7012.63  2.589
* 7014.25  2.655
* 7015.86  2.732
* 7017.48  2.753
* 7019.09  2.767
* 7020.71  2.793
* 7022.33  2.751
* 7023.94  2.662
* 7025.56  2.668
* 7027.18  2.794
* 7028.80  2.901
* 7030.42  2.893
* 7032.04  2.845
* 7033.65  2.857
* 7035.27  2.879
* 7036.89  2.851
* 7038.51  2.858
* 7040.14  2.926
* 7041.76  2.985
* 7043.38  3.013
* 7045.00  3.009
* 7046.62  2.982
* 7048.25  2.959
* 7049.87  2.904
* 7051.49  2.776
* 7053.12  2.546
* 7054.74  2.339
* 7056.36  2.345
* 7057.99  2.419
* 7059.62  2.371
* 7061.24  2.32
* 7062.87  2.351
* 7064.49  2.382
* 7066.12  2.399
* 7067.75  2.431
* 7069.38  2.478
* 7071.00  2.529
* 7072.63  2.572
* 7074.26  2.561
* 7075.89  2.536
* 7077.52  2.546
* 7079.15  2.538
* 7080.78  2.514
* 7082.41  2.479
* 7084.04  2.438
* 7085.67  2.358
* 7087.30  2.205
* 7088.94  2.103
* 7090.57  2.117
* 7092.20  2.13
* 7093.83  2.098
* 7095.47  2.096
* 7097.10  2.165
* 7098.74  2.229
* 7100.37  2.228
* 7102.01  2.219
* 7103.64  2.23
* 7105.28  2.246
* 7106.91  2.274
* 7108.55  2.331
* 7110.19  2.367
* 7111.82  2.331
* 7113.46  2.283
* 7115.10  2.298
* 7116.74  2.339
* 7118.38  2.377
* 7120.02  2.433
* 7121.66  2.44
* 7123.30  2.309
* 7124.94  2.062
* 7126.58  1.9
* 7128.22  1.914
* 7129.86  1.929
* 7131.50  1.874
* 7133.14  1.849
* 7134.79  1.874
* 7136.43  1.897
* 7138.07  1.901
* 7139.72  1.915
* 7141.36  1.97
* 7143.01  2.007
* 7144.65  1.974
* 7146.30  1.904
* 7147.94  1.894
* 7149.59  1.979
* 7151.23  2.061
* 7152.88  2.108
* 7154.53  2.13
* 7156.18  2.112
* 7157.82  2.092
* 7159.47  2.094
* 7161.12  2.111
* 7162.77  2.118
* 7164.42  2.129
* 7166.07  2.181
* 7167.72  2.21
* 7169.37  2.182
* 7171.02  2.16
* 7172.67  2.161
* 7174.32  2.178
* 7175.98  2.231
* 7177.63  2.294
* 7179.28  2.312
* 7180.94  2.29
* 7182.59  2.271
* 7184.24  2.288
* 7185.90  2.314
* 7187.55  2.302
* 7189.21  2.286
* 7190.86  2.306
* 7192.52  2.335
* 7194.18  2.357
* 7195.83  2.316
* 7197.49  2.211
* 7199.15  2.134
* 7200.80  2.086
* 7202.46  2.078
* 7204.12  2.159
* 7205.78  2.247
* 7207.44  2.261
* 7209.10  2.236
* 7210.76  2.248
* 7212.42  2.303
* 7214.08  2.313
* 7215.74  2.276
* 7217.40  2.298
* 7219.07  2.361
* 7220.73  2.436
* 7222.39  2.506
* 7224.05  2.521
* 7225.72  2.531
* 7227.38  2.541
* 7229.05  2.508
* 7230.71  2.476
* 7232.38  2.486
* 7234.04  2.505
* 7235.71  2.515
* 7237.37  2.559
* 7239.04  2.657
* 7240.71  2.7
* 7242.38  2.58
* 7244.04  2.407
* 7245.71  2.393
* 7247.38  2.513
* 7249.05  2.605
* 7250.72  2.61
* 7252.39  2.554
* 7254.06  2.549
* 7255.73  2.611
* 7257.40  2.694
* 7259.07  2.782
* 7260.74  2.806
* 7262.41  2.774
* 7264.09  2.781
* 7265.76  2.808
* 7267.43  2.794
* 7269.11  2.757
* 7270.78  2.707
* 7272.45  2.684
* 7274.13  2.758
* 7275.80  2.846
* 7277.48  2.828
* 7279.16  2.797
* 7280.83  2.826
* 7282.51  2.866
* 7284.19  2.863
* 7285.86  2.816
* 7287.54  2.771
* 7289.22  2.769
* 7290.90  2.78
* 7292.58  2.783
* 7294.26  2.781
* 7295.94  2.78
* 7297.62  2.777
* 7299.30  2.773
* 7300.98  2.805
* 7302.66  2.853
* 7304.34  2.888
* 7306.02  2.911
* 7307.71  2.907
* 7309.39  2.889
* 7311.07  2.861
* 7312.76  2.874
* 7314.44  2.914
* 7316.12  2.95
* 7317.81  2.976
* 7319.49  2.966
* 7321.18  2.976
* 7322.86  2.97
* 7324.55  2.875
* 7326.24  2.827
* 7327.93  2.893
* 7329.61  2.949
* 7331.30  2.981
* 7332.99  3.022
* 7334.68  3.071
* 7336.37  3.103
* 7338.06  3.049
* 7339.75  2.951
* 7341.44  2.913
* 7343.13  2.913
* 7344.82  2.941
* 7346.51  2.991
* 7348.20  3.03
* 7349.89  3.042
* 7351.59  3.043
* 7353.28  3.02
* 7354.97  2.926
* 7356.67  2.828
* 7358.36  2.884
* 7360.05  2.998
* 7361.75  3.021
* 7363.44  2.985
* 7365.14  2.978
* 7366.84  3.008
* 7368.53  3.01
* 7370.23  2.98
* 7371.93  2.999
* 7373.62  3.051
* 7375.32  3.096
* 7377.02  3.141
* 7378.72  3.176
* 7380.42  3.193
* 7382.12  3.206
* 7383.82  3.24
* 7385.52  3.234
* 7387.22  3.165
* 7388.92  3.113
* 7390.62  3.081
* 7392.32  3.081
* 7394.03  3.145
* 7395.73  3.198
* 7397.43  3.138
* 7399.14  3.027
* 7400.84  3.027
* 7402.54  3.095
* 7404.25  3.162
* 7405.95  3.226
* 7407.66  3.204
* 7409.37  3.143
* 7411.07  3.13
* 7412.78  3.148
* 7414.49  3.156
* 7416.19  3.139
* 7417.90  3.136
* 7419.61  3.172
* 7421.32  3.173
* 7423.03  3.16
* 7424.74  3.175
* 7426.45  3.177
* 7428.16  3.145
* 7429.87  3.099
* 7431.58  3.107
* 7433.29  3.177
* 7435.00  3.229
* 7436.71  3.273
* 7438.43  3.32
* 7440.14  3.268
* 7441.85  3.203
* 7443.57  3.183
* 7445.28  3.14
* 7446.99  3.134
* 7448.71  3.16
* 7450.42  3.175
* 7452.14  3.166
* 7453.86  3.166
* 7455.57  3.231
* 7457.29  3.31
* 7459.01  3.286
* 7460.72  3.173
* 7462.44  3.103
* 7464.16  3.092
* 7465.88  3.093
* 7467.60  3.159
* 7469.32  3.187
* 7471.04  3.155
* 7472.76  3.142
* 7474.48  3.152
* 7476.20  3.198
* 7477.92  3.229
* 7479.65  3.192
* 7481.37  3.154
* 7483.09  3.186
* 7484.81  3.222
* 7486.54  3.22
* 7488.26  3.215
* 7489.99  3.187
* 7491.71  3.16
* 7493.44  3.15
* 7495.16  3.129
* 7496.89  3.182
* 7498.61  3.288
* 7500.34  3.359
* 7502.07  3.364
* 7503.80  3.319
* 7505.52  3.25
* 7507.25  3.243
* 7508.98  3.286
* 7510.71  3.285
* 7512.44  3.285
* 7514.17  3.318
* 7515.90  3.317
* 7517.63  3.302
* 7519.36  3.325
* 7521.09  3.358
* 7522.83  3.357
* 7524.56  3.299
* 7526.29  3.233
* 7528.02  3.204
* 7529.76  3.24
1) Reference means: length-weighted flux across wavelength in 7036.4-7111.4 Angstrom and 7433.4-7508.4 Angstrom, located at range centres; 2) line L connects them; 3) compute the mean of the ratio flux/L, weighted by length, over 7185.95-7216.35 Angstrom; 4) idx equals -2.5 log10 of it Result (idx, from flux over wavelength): 0.200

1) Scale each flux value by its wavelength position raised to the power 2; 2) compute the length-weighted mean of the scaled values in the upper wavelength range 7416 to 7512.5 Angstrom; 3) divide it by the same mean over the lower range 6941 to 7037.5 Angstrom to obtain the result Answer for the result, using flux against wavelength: 1.4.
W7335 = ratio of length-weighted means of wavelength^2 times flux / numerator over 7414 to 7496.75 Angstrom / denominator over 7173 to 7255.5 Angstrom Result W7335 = 1.43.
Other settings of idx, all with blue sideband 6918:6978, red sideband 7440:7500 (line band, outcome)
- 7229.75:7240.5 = 0.11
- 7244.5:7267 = 0.08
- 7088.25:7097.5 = 0.22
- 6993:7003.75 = -0.03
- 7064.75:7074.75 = 0.03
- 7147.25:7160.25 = 0.29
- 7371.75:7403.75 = -0.03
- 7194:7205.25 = 0.25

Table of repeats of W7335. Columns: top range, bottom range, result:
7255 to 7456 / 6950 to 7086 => 1.28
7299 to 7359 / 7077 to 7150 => 1.44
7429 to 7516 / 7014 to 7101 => 1.40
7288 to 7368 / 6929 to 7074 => 1.25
